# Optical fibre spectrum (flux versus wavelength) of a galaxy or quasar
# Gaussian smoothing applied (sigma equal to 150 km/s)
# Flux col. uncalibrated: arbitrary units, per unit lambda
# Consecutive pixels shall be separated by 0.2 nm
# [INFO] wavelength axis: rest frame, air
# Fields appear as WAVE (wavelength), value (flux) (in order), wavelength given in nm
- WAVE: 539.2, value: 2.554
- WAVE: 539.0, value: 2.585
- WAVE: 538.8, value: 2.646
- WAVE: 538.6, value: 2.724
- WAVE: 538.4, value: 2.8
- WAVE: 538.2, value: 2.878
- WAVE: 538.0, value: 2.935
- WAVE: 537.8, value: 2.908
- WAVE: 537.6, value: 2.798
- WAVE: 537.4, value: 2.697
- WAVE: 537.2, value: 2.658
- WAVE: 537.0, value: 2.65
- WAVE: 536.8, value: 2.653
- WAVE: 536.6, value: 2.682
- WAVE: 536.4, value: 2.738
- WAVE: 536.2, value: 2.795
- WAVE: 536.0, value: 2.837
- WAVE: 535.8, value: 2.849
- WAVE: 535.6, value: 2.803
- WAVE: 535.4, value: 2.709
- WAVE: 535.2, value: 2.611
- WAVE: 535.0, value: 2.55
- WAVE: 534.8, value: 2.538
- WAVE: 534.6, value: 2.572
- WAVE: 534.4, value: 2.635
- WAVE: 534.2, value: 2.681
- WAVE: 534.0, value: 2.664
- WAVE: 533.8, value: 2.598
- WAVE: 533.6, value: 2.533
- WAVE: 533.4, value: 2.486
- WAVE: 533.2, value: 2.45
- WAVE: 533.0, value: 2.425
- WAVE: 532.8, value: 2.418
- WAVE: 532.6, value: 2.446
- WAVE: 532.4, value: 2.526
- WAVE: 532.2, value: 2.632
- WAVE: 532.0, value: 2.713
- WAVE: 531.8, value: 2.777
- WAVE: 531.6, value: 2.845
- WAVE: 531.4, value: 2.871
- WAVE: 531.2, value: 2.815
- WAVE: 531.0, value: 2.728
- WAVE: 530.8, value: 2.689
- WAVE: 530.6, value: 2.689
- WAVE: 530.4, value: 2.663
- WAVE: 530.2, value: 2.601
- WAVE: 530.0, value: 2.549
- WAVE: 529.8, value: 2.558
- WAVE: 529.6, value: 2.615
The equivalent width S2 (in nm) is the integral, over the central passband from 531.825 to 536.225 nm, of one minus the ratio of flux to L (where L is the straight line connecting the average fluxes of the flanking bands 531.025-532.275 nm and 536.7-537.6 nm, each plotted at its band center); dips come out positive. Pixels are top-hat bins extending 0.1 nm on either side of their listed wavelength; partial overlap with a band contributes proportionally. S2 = 0.20 nm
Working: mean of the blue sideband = 2.78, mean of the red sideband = 2.68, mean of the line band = 2.61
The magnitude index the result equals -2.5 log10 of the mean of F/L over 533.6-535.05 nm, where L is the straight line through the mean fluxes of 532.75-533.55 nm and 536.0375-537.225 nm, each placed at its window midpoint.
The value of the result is -0.028 mag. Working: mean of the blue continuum 2.45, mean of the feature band 2.6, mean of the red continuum 2.71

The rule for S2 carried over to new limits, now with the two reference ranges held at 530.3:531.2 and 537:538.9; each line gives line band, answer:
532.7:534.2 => 0.115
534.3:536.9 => 0.059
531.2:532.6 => 0.002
